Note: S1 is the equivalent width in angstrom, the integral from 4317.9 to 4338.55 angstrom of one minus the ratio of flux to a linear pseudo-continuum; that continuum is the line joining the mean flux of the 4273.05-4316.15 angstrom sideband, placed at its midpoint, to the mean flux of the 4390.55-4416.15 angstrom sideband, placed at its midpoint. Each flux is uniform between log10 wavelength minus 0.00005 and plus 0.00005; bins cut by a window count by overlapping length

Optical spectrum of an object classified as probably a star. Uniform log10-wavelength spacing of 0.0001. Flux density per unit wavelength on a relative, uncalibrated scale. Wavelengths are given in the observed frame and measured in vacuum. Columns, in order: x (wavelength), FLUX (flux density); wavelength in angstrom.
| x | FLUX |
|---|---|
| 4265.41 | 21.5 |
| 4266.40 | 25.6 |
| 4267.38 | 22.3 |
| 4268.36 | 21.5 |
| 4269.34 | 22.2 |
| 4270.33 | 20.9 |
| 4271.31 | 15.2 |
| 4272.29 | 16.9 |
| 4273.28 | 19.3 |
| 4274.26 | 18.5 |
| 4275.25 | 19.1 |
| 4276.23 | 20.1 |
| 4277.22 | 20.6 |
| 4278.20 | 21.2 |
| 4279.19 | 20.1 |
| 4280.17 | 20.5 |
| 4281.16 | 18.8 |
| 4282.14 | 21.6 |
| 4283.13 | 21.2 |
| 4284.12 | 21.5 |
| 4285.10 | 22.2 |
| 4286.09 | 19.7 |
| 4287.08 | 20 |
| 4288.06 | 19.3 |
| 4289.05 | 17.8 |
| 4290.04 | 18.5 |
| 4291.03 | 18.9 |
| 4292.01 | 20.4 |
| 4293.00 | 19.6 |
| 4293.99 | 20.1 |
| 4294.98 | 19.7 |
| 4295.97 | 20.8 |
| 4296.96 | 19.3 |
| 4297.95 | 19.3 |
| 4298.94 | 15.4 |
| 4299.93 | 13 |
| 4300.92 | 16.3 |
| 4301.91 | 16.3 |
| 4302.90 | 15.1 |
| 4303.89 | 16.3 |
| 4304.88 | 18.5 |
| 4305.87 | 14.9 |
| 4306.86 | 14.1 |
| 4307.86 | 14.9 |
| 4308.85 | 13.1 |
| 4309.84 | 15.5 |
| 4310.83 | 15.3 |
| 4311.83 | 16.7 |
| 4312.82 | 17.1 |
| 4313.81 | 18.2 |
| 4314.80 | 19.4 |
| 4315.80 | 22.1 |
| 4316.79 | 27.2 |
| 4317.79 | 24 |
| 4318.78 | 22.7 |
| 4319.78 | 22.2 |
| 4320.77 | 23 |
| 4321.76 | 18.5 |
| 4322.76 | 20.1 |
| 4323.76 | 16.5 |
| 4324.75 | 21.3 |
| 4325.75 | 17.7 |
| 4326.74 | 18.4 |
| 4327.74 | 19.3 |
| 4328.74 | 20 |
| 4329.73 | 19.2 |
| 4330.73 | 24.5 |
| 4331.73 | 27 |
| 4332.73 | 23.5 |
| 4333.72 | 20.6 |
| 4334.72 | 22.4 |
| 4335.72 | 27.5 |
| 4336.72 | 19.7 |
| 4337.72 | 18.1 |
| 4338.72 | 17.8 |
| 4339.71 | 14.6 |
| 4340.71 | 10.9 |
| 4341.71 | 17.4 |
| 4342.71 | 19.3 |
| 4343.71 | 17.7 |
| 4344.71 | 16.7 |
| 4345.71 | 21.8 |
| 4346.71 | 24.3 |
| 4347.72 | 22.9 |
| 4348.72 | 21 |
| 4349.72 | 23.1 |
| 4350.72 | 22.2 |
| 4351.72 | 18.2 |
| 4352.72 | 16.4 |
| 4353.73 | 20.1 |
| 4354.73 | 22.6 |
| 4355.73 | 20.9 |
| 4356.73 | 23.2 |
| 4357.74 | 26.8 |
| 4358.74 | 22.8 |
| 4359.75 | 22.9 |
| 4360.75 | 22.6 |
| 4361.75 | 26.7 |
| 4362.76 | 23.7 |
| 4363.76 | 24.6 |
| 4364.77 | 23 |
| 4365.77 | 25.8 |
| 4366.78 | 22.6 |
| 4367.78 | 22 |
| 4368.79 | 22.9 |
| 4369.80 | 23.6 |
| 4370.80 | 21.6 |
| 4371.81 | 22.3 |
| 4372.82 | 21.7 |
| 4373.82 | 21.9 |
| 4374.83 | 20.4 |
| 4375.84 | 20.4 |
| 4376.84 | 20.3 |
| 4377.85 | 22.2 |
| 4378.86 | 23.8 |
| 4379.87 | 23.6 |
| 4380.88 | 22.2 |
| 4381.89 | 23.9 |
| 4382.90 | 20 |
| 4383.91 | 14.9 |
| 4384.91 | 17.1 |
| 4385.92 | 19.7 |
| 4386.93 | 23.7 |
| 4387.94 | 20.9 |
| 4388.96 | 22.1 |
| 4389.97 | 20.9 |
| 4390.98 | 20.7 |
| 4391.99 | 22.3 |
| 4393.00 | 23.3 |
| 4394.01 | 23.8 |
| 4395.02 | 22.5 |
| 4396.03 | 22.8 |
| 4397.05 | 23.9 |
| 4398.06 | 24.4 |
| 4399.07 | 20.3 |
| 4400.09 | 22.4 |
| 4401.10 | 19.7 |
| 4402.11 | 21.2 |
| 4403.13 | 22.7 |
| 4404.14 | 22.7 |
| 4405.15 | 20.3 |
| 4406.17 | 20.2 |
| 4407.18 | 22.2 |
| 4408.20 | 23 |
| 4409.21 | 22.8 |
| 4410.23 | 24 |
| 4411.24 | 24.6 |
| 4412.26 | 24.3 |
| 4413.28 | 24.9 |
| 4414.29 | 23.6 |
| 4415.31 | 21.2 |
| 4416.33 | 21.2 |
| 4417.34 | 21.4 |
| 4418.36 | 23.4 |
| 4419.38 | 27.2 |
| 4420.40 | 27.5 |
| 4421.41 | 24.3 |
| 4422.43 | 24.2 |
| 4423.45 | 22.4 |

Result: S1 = -1.51 angstrom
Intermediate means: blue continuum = 18.4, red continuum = 22.5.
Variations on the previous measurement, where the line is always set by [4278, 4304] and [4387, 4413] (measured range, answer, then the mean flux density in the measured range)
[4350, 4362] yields -0.6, 22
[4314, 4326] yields -0.8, 21.2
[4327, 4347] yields 0.4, 20.1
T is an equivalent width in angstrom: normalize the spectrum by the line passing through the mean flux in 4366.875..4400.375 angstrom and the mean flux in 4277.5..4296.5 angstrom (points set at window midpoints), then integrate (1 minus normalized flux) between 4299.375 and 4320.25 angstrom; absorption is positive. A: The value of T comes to 2.8 angstrom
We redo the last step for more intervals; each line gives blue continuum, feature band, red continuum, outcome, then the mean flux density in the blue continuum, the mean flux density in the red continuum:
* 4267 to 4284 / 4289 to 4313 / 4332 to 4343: 3.3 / 20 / 19.4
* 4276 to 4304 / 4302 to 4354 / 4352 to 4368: 4.4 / 19.1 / 22.9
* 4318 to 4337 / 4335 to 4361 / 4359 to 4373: 2.3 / 21.3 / 23.3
